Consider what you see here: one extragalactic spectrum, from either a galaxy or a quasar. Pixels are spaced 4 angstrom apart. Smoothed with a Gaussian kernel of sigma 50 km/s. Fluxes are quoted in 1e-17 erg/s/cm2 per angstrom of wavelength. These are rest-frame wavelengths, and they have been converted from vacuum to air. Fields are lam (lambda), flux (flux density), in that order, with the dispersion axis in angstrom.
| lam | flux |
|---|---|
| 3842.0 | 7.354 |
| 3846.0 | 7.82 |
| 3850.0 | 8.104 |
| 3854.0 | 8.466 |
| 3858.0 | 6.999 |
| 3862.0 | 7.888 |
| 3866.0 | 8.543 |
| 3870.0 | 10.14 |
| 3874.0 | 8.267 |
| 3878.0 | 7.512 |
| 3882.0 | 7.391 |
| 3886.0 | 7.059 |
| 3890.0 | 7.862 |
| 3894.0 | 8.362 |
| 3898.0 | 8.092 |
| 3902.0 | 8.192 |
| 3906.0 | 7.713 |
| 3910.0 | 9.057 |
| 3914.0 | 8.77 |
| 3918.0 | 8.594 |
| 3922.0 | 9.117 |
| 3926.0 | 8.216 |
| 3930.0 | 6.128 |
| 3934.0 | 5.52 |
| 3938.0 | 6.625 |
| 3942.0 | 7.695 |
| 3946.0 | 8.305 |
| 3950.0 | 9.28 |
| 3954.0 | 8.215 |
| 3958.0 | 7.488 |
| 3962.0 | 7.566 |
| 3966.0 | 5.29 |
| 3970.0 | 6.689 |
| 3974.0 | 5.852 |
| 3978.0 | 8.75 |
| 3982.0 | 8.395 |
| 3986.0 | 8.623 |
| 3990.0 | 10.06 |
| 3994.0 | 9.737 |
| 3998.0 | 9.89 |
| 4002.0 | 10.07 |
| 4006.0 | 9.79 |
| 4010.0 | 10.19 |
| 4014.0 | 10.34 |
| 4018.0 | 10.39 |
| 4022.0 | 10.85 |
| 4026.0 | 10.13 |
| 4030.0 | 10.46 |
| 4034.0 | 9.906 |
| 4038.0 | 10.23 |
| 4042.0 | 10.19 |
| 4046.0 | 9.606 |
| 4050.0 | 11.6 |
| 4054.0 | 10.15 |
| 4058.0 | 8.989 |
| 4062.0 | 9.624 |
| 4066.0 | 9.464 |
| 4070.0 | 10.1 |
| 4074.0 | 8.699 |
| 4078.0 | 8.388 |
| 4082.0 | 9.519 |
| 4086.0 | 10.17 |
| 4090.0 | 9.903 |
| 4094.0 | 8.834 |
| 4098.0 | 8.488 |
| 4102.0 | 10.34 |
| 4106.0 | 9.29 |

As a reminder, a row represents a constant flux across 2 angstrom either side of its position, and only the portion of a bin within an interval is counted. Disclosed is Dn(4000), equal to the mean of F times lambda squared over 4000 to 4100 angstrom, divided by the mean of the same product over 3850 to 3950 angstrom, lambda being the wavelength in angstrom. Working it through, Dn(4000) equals 1.33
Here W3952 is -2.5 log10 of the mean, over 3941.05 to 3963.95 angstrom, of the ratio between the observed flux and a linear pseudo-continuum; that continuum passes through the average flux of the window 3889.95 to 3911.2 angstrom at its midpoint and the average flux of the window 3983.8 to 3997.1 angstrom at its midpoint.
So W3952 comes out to 0.11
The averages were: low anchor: 8.21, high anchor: 9.49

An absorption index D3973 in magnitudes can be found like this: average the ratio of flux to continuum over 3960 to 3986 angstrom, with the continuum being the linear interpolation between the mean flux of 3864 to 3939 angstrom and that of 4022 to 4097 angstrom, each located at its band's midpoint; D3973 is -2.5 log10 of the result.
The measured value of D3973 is 0.22 mag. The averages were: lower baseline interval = 7.97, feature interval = 7.21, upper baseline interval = 9.79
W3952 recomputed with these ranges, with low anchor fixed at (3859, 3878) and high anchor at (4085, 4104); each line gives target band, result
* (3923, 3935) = 0.26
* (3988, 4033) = -0.12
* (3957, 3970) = 0.31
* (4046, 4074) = -0.06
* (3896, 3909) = 0.07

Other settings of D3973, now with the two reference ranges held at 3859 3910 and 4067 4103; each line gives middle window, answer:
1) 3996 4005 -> -0.13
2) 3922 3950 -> 0.14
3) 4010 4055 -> -0.15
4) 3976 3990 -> -0.01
